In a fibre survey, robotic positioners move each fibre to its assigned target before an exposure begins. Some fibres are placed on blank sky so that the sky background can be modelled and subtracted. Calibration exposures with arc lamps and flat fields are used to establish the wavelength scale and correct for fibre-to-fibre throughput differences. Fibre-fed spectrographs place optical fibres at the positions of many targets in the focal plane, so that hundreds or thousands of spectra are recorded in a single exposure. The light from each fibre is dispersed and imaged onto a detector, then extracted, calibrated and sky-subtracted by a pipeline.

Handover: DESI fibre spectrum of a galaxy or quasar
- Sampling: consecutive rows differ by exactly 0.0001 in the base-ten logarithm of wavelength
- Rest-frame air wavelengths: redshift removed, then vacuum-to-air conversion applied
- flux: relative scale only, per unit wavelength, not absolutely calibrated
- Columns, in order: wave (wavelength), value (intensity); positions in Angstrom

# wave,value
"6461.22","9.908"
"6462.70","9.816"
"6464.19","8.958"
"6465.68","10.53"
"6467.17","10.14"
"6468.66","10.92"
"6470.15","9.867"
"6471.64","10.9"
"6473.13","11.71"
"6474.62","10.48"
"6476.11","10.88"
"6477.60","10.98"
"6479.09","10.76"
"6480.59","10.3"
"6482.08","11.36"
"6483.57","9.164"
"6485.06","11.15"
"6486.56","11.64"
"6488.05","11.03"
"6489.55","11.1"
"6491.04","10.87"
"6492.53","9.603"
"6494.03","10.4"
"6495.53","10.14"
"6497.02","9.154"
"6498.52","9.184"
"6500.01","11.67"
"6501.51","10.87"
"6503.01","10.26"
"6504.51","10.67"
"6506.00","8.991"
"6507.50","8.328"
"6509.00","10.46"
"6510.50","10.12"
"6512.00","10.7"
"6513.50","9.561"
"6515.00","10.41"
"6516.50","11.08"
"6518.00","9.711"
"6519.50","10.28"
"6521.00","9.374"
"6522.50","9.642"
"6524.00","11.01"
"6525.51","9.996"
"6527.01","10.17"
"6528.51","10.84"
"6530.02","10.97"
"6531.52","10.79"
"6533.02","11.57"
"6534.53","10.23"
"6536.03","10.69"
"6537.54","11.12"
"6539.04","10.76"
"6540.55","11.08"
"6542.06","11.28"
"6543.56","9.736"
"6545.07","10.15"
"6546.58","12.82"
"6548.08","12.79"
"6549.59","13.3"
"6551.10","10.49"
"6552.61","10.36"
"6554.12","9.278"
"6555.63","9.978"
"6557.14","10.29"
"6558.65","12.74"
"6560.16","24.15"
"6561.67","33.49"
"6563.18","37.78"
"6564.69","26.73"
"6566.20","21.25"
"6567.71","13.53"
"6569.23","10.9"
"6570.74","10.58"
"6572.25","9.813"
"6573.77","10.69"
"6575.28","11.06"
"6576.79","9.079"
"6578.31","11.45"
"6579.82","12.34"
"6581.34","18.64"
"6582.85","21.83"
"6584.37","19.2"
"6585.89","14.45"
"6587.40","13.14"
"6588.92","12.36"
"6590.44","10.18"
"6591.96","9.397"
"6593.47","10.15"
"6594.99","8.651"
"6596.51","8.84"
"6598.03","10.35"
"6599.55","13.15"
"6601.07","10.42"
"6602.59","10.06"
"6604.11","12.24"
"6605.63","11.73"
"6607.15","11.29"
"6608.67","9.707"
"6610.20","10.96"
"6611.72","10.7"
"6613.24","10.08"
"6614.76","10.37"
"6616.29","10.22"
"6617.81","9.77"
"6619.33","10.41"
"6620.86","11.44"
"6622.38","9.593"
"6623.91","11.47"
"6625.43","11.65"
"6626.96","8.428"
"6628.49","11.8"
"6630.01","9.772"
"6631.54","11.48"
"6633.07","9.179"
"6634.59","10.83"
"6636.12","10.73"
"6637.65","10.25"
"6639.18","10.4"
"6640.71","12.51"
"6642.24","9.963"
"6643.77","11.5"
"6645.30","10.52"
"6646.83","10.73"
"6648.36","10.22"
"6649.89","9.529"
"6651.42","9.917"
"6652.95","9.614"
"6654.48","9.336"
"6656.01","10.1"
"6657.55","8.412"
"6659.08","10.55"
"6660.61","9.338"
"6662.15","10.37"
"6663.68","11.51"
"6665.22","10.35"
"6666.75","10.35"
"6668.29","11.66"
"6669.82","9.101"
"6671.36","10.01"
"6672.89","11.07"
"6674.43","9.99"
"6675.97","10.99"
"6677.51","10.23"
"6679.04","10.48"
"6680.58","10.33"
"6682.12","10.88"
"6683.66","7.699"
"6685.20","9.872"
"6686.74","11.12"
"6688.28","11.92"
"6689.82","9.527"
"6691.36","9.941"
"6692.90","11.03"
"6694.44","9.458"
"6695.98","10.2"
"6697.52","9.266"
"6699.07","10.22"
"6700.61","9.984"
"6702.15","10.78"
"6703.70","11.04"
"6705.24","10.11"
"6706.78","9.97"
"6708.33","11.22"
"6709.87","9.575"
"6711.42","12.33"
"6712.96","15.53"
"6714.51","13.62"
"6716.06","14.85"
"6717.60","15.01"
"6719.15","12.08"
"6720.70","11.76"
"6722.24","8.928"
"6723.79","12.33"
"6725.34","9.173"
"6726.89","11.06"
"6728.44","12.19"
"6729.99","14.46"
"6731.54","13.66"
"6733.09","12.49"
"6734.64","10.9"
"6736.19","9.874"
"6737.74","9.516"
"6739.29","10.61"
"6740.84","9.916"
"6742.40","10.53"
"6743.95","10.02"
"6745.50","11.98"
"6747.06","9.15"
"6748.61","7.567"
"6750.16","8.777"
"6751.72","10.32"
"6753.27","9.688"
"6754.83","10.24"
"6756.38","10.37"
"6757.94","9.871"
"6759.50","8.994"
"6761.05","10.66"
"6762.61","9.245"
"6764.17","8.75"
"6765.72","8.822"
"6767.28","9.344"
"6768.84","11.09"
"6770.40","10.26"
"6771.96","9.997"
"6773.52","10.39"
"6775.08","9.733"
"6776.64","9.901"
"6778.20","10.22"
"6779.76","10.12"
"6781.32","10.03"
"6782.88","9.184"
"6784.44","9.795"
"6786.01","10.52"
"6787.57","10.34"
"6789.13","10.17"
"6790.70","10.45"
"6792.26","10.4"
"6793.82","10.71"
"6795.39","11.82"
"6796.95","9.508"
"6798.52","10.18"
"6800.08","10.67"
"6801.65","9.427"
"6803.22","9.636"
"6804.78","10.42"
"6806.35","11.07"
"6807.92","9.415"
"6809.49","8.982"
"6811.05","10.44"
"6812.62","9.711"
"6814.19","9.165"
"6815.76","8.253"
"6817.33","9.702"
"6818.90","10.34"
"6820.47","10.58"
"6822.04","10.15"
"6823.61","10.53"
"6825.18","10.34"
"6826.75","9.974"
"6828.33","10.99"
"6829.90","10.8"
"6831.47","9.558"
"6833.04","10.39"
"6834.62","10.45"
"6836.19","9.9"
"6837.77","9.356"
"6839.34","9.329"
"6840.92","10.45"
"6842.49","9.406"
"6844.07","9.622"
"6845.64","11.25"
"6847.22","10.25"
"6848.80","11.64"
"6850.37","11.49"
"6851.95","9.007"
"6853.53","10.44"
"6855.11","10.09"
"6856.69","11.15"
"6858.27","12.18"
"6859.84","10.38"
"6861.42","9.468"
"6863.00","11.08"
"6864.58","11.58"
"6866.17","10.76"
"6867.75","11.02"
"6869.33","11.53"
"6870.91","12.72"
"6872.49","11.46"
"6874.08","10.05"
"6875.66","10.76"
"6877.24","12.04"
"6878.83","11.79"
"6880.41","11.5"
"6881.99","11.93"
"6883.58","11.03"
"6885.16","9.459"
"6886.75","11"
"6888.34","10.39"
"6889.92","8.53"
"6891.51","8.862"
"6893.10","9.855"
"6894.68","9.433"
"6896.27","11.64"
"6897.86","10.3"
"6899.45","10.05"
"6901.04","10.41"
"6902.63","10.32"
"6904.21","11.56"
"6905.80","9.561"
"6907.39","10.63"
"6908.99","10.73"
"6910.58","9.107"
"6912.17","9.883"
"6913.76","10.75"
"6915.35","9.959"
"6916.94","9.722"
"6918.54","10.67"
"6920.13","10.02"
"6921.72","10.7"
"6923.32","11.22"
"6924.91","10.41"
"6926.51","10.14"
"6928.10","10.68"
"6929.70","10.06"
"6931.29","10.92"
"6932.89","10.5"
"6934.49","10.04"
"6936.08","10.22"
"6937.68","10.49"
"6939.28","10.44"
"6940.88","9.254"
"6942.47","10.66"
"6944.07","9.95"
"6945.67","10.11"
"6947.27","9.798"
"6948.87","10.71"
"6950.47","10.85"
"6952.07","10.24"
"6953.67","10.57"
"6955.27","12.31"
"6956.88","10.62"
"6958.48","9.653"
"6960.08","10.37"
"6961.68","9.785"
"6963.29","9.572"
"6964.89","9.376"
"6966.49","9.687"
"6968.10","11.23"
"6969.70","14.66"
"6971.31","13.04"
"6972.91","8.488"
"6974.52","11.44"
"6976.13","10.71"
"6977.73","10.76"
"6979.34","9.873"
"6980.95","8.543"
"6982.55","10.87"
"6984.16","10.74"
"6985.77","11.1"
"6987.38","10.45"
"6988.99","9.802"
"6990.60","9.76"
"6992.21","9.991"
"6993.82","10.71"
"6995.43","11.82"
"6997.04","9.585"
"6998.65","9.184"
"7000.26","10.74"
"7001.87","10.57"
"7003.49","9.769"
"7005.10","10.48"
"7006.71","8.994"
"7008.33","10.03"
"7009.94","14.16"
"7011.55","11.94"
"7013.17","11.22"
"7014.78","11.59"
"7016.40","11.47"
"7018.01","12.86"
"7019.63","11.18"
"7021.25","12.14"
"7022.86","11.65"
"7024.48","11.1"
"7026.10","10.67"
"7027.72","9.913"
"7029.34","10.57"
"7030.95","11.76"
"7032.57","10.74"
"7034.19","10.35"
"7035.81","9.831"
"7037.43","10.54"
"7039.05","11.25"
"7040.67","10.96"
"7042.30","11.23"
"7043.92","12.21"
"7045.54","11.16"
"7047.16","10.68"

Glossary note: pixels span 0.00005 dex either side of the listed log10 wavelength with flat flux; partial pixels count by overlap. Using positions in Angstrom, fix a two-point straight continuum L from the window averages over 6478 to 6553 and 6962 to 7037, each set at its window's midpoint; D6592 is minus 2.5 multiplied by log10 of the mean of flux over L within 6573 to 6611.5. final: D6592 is -0.138 mag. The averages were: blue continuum 10.6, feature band 12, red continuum 10.8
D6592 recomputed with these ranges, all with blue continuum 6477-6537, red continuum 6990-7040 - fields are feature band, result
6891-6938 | 0.05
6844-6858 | 0.01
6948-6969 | 0.04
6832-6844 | 0.09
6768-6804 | 0.05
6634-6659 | 0.02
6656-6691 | 0.03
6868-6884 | -0.07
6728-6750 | -0.02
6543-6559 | -0.06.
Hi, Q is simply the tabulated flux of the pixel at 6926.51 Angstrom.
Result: 10.14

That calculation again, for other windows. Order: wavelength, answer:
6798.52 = 10.18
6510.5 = 10.12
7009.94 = 14.16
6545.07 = 10.15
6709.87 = 9.575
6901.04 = 10.41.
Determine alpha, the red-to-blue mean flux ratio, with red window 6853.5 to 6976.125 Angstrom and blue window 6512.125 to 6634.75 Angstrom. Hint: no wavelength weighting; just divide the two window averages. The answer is 0.9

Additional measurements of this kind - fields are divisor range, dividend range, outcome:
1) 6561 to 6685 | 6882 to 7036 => 0.89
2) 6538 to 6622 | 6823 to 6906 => 0.81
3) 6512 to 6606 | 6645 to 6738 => 0.85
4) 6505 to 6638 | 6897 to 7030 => 0.88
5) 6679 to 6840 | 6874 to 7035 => 1.02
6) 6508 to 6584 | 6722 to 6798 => 0.79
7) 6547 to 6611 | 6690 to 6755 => 0.80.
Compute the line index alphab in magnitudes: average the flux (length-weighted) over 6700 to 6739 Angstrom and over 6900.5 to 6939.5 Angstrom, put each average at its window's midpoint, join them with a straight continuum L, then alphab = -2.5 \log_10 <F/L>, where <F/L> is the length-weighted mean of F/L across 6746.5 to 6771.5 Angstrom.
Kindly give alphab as 0.19 mag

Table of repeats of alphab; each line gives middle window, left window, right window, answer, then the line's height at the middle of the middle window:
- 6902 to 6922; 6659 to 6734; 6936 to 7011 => 0.034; 10.6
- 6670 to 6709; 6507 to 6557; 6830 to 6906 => 0.032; 10.6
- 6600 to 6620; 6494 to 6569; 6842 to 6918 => 0.130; 12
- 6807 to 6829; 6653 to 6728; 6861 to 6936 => 0.077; 10.6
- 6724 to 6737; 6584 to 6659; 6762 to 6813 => -0.146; 10.3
